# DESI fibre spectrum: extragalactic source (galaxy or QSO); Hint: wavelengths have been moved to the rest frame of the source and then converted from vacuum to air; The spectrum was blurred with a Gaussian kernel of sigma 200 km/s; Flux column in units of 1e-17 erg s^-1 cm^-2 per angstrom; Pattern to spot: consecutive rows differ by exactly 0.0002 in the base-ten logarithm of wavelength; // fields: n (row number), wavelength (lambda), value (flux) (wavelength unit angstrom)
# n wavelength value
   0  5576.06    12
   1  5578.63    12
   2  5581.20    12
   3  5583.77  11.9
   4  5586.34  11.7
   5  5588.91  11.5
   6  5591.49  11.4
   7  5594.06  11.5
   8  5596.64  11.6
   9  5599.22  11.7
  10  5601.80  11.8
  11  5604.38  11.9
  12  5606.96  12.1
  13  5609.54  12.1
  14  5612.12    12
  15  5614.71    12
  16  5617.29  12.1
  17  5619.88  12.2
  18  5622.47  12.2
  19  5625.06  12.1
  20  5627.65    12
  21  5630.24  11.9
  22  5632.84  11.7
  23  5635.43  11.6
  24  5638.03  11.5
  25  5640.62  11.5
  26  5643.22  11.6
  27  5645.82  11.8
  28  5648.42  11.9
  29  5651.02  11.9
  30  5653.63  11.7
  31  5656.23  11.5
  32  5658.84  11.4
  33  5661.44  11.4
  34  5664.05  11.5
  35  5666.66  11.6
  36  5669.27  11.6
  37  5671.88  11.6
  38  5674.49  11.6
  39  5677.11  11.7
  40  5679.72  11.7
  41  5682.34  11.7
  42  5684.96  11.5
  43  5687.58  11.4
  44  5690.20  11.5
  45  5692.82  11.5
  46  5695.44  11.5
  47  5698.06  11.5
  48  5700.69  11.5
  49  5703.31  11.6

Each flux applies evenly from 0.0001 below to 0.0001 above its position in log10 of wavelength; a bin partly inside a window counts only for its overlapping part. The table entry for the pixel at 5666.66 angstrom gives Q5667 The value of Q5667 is 11.6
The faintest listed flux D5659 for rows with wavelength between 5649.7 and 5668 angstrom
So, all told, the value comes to 11.4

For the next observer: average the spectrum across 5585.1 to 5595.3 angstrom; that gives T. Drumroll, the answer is 11.5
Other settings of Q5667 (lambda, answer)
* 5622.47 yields 12.2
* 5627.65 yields 12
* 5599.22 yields 11.7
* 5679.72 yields 11.7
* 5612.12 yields 12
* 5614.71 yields 12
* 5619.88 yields 12.2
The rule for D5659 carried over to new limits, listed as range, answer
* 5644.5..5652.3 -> 11.8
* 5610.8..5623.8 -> 12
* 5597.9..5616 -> 11.7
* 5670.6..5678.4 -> 11.6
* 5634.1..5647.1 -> 11.5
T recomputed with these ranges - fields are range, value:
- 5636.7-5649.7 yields 11.7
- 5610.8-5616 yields 12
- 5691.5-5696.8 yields 11.5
